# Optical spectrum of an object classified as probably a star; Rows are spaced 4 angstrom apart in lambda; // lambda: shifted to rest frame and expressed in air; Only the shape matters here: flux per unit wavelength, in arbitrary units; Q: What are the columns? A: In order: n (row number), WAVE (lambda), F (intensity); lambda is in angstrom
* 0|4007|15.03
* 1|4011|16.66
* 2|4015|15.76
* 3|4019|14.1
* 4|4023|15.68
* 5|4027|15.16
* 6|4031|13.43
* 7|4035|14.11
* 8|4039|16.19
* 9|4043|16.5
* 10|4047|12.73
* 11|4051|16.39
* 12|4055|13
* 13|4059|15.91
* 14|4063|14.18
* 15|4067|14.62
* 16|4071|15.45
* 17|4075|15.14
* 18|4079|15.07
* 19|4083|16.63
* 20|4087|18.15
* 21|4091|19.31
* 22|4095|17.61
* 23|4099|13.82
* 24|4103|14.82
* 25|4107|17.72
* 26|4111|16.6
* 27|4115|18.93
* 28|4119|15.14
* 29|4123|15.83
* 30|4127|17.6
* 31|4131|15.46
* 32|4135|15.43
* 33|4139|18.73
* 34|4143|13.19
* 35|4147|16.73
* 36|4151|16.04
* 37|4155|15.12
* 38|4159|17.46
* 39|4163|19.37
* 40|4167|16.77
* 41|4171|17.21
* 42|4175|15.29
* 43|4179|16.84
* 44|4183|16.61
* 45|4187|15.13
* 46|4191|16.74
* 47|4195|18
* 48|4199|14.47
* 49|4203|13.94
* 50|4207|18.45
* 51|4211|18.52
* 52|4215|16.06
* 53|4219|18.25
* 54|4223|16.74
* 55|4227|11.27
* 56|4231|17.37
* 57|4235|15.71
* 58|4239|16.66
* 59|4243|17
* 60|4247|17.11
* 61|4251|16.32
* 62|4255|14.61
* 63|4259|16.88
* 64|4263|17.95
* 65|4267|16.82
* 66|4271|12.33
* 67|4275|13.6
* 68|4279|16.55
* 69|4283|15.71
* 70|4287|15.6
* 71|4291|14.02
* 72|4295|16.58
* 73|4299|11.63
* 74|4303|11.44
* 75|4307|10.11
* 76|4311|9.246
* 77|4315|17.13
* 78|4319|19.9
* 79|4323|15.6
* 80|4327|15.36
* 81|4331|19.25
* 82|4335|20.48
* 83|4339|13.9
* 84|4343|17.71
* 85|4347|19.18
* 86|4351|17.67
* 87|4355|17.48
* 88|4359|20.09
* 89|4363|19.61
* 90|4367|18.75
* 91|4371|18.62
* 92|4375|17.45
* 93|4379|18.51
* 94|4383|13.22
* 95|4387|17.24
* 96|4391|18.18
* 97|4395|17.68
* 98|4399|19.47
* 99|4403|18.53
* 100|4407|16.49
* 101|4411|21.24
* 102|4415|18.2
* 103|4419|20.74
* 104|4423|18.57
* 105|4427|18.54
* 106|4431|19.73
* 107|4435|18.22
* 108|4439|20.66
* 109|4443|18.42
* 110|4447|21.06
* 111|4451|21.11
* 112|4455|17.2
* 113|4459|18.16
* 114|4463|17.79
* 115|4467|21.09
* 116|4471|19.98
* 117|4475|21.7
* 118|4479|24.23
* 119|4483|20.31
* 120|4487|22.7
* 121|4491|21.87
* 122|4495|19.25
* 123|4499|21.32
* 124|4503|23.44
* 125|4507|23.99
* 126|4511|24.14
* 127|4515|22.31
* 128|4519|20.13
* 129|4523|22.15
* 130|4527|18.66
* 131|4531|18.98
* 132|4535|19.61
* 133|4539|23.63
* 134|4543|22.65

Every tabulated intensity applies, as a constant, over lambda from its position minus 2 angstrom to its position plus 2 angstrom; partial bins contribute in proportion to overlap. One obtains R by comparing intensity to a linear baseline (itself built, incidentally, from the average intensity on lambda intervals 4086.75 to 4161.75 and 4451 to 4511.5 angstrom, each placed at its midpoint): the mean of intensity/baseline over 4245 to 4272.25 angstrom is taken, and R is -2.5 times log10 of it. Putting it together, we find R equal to 0.13 mag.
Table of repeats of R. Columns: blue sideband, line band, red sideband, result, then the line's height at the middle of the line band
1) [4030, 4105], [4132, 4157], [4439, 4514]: 0.04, 16.5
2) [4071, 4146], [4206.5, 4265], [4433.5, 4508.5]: 0.08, 17.9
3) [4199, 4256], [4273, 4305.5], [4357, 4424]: 0.19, 17.1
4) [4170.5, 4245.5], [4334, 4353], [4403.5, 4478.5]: 0.03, 18.1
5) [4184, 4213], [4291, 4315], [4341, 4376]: 0.39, 17.8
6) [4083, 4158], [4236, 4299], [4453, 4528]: 0.17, 18.3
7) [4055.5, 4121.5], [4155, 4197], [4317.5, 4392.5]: -0.01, 16.7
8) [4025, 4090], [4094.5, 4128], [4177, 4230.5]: -0.05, 15.6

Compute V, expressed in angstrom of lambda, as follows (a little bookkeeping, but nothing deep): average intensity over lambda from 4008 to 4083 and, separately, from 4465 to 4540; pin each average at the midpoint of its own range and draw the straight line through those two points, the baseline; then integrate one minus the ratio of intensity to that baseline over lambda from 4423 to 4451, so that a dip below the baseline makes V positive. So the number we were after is 1.5 angstrom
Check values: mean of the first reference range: 15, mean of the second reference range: 21.5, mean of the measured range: 19.5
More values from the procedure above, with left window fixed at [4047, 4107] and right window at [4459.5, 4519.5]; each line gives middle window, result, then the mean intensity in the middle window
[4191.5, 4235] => 3.3 angstrom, 16.3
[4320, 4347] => 2.8 angstrom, 17.3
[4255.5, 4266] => 0.8 angstrom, 17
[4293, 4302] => 2.4 angstrom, 13.8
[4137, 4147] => 0.3 angstrom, 16.1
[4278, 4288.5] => 1.5 angstrom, 15.9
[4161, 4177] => -0.2 angstrom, 17.2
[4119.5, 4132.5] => 0.2 angstrom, 16.2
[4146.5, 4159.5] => 0.5 angstrom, 16.2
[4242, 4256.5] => 1.5 angstrom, 16.3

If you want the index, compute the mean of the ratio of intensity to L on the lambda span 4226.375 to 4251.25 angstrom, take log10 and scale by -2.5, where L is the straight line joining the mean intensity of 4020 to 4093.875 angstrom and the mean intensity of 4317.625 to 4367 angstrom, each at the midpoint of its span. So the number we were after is 0.061 mag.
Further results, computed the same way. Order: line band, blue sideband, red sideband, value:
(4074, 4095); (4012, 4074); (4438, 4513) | -0.101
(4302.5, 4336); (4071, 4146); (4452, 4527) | 0.229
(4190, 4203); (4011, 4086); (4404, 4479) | 0.050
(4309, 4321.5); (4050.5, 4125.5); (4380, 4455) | 0.159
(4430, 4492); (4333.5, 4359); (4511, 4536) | -0.031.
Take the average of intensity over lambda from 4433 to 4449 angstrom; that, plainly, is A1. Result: 19.6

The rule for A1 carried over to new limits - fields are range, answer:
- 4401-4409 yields 17.5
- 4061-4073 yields 14.8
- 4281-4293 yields 15.1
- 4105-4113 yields 17.2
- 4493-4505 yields 21.3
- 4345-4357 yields 18.1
